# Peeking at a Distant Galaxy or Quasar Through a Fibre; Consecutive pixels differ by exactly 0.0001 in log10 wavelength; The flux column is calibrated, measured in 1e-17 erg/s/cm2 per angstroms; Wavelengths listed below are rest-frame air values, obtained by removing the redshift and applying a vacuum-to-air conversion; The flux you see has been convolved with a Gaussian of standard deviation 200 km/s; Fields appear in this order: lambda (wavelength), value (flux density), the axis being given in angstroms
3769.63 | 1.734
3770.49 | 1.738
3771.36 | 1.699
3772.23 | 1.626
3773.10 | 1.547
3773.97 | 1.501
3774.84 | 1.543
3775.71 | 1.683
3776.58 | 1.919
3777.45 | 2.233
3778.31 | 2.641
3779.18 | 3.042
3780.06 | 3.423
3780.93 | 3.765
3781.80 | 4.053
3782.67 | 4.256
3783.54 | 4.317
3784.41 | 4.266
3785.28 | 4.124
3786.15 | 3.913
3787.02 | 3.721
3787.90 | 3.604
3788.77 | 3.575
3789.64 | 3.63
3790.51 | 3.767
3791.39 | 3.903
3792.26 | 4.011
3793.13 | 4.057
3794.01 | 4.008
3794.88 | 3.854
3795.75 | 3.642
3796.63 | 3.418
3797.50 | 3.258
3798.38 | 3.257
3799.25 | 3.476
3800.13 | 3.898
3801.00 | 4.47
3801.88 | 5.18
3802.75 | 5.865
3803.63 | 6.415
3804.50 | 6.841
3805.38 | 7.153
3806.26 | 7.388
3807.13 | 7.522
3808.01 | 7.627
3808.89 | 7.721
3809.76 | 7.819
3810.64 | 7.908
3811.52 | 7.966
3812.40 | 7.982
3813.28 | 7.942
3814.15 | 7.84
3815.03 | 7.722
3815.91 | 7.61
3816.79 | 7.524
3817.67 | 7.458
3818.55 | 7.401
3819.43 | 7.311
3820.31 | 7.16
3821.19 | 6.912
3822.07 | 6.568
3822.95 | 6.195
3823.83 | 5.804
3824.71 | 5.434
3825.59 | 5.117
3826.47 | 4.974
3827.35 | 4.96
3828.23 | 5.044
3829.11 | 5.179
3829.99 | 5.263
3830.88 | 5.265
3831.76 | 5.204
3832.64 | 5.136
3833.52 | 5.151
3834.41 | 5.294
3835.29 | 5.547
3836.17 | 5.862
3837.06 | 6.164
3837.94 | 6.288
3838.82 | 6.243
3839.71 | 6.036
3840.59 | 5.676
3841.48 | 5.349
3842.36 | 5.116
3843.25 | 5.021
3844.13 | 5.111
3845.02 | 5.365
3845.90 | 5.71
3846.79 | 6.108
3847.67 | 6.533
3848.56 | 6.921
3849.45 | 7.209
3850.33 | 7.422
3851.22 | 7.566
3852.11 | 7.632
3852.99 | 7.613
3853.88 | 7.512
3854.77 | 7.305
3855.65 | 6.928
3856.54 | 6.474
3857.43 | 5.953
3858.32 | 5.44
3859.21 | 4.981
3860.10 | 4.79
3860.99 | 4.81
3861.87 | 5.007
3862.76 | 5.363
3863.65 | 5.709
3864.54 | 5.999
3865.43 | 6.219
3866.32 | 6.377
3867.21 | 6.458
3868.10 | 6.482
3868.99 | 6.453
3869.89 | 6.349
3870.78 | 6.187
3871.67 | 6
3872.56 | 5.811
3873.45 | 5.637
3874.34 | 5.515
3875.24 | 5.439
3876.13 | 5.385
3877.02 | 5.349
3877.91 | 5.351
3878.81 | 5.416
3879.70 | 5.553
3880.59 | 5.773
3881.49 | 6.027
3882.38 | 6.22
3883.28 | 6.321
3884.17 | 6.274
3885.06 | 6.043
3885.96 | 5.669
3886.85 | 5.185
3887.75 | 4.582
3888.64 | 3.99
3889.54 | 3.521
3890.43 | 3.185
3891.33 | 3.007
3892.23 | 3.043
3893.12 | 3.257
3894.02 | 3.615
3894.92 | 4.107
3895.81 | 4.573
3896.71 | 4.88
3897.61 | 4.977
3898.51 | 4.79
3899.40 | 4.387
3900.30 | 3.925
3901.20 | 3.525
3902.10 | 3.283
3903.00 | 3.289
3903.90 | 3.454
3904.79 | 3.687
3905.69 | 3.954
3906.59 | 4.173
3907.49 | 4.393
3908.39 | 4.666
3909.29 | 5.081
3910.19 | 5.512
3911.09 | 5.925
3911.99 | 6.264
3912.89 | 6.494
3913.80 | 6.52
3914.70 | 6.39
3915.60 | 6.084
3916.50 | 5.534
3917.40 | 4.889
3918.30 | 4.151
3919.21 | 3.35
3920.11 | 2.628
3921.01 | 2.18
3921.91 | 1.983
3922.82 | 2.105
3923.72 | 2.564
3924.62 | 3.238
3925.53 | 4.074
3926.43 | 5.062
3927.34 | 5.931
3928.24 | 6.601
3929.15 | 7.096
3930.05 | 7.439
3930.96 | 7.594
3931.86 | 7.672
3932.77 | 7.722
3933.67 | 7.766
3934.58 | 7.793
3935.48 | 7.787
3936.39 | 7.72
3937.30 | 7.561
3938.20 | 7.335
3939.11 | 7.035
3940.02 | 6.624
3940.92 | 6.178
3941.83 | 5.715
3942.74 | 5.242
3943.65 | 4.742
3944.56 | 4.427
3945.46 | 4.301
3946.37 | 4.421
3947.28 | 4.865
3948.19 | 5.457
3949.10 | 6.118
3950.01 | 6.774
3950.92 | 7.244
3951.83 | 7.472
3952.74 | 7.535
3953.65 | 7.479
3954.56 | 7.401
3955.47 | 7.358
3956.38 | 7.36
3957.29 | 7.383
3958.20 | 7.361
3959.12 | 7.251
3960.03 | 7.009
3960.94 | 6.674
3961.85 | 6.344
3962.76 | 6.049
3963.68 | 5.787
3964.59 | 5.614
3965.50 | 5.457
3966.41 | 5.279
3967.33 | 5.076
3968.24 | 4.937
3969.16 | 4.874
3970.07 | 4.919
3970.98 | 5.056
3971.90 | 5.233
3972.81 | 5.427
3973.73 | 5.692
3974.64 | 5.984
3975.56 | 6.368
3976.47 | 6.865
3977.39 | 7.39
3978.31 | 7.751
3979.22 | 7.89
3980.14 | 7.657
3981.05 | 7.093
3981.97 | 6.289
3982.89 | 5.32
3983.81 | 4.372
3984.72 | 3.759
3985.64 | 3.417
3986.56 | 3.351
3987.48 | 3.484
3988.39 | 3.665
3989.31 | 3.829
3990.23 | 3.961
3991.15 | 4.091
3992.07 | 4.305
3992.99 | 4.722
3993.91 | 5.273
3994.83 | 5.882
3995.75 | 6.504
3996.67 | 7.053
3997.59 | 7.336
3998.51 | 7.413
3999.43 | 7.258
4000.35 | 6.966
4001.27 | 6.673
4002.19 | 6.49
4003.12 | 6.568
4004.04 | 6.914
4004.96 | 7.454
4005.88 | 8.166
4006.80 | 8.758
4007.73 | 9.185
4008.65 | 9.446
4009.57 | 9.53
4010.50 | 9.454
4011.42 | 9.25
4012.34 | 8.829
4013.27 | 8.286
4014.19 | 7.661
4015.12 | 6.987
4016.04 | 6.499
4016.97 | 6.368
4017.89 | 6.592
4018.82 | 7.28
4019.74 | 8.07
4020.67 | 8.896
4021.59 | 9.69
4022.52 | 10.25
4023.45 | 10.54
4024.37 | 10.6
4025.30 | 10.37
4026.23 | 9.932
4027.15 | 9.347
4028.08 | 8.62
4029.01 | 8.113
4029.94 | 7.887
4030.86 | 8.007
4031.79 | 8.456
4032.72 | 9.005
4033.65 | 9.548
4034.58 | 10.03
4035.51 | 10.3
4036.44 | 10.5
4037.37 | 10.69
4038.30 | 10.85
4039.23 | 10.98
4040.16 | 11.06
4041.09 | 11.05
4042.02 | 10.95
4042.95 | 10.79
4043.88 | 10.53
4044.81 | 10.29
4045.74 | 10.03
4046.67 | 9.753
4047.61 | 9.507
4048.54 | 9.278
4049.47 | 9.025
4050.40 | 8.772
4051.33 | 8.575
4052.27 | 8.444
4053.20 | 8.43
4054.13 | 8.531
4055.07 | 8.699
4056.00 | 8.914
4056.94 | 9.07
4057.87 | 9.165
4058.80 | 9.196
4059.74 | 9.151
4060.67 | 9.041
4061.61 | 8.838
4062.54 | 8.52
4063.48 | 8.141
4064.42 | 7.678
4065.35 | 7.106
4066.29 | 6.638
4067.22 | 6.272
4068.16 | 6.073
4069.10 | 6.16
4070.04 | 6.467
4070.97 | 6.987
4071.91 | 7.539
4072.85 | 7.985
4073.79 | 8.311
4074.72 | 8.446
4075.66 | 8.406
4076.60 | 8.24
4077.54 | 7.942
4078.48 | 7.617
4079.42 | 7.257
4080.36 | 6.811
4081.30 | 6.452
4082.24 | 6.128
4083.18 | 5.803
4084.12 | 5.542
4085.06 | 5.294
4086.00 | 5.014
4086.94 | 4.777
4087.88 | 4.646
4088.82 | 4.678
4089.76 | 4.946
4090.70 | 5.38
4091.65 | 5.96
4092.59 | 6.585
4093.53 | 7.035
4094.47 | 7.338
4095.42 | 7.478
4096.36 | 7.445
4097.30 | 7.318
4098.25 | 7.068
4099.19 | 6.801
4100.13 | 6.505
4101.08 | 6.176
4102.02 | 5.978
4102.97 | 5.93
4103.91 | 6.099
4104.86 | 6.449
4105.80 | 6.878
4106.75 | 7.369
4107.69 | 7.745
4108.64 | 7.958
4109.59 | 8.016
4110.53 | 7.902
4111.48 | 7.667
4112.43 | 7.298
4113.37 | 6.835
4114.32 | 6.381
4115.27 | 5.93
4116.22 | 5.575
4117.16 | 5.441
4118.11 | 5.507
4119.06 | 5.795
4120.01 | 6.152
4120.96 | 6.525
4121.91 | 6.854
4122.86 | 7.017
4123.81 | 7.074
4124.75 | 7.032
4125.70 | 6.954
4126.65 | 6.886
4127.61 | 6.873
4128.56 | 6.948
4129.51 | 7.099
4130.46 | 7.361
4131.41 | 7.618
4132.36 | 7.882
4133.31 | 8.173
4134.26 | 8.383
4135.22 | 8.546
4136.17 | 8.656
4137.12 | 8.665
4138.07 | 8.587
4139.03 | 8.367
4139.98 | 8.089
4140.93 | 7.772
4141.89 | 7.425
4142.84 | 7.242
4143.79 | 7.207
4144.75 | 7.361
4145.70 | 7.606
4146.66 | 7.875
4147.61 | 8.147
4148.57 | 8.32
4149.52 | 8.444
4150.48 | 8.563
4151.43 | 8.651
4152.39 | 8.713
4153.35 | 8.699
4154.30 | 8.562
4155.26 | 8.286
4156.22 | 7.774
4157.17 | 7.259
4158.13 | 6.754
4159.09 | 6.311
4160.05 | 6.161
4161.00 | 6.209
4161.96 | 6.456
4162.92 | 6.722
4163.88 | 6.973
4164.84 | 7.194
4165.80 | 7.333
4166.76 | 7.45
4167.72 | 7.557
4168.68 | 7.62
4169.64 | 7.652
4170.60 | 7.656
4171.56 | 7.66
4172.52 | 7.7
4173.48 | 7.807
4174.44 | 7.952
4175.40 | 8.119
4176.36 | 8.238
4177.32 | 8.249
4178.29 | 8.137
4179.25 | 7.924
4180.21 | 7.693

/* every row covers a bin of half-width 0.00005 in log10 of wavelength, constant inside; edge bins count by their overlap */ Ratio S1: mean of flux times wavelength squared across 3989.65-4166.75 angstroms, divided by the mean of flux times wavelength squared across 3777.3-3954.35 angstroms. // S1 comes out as 1.6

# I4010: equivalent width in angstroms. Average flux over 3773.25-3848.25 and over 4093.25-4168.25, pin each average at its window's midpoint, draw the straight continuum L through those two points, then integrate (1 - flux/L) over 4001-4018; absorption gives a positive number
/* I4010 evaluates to -3.62 angstroms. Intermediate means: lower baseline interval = 5.23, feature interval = 7.89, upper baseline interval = 7.28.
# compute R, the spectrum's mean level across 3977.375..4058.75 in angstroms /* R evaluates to 8.02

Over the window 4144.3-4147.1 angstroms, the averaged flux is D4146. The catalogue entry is 7.61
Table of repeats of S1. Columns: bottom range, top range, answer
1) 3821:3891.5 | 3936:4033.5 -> 1.26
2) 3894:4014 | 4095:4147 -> 1.32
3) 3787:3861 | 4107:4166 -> 1.47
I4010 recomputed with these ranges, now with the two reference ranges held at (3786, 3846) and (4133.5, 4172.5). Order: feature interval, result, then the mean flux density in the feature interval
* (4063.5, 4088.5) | 1.7 angstroms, 6.77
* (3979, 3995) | 4.4 angstroms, 4.85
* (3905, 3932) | 5.8 angstroms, 4.94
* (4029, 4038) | -3.0 angstroms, 9.34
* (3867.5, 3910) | 8.6 angstroms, 4.85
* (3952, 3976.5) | 1.3 angstroms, 6.22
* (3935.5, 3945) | 0.1 angstroms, 6.32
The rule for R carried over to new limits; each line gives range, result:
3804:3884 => 6.25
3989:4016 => 7.05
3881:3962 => 5.42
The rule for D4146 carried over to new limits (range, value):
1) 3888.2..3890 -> 3.75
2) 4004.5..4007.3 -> 8.13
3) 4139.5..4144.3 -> 7.55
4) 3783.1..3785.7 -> 4.24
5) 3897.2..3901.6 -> 4.33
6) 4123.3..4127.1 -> 7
